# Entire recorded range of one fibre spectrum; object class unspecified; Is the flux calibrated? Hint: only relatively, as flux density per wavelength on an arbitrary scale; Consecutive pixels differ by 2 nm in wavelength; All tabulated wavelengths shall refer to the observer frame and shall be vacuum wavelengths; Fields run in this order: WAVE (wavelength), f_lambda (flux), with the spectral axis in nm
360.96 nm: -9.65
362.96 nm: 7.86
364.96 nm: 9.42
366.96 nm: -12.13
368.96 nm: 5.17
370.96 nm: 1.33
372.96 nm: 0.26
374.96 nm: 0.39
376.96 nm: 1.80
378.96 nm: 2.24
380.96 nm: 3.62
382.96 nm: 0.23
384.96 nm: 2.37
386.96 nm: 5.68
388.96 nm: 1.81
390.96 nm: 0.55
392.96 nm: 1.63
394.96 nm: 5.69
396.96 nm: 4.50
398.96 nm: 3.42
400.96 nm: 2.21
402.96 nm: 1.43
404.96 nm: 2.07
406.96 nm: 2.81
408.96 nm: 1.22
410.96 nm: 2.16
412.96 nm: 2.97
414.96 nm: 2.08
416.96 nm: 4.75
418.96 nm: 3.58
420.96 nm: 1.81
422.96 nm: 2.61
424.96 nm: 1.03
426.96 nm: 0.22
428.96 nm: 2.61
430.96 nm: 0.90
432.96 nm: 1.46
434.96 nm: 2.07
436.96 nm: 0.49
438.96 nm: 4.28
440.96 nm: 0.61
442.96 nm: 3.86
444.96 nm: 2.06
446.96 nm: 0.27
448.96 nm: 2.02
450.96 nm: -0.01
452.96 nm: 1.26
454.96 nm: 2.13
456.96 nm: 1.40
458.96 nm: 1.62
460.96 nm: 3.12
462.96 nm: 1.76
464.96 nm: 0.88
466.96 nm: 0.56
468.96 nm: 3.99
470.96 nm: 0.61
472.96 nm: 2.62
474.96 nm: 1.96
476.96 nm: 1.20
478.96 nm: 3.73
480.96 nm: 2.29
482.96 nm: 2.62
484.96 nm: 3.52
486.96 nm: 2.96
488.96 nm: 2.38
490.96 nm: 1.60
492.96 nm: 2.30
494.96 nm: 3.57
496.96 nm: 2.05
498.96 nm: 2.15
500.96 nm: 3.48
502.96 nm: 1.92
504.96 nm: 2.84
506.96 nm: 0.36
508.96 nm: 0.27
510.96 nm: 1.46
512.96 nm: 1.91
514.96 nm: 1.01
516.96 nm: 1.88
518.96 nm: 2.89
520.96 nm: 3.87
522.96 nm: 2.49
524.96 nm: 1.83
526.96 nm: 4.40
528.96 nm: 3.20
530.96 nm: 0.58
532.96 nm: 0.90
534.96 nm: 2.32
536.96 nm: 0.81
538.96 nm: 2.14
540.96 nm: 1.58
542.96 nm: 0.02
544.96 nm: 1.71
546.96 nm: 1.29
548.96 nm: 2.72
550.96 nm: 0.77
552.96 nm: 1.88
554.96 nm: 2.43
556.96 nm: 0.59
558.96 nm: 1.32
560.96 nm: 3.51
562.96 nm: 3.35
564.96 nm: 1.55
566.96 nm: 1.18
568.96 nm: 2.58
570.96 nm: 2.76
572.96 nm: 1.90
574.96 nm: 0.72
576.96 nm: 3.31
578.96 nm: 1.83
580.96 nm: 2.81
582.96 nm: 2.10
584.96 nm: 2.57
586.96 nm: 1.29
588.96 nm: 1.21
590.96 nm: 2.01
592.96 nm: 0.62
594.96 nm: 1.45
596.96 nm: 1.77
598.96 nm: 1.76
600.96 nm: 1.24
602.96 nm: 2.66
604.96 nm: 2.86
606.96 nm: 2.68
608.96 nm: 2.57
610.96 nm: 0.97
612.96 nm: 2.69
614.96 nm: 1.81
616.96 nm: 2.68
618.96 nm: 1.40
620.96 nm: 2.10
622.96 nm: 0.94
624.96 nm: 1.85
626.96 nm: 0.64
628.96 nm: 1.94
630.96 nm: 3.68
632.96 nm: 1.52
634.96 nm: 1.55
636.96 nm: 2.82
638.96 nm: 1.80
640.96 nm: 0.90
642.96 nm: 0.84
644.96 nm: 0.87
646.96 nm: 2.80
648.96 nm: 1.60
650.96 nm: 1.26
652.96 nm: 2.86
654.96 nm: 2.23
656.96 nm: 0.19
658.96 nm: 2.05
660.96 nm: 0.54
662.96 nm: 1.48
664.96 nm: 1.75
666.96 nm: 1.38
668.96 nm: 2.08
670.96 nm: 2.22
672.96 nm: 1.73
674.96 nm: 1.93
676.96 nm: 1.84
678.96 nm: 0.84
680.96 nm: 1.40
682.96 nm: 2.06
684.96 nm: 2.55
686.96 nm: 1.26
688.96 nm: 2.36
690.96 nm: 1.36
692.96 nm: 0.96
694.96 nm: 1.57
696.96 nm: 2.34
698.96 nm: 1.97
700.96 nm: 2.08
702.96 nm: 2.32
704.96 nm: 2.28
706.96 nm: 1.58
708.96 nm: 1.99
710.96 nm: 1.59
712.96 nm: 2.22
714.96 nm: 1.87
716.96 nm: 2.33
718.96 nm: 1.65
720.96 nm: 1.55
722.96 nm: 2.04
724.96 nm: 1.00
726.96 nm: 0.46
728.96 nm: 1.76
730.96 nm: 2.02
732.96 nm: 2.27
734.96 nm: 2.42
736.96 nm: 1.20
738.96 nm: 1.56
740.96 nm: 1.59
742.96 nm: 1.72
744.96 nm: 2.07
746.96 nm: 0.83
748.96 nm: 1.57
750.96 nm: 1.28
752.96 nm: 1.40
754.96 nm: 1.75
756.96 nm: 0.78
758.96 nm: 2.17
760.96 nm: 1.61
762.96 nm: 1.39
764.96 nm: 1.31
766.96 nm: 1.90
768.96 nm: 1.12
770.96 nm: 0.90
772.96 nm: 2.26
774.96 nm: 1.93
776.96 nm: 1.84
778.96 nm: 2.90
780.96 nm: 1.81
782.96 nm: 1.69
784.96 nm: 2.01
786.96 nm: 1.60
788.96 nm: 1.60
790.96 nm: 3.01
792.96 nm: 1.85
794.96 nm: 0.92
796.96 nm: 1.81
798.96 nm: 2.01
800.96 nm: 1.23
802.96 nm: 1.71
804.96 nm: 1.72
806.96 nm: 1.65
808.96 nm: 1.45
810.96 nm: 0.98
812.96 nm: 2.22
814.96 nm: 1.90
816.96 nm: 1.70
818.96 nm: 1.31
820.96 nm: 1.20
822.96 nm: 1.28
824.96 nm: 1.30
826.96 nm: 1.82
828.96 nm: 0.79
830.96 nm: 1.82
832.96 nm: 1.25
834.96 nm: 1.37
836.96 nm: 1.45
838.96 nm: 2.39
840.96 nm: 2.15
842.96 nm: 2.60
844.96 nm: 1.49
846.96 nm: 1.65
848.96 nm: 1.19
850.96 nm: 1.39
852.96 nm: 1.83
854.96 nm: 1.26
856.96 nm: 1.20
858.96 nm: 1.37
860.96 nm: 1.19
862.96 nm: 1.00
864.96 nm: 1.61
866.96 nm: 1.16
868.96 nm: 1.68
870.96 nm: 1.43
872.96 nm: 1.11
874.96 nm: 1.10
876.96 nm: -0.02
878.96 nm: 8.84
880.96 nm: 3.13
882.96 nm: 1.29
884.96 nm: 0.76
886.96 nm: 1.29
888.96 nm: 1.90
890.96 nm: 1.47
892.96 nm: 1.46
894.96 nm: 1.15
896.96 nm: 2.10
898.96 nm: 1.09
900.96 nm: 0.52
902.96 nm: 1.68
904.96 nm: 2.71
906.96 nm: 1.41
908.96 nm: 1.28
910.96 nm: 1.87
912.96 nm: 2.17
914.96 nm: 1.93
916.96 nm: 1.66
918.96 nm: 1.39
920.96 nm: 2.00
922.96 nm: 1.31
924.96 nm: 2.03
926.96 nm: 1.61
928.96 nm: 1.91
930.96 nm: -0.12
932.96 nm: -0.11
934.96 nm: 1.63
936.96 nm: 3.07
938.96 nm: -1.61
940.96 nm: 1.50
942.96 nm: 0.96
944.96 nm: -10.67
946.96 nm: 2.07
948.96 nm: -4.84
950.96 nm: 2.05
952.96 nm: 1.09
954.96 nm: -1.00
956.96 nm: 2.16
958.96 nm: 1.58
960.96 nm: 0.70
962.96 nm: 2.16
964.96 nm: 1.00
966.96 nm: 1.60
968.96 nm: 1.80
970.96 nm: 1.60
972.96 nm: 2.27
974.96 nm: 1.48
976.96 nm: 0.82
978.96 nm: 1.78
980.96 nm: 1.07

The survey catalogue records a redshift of 1.36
